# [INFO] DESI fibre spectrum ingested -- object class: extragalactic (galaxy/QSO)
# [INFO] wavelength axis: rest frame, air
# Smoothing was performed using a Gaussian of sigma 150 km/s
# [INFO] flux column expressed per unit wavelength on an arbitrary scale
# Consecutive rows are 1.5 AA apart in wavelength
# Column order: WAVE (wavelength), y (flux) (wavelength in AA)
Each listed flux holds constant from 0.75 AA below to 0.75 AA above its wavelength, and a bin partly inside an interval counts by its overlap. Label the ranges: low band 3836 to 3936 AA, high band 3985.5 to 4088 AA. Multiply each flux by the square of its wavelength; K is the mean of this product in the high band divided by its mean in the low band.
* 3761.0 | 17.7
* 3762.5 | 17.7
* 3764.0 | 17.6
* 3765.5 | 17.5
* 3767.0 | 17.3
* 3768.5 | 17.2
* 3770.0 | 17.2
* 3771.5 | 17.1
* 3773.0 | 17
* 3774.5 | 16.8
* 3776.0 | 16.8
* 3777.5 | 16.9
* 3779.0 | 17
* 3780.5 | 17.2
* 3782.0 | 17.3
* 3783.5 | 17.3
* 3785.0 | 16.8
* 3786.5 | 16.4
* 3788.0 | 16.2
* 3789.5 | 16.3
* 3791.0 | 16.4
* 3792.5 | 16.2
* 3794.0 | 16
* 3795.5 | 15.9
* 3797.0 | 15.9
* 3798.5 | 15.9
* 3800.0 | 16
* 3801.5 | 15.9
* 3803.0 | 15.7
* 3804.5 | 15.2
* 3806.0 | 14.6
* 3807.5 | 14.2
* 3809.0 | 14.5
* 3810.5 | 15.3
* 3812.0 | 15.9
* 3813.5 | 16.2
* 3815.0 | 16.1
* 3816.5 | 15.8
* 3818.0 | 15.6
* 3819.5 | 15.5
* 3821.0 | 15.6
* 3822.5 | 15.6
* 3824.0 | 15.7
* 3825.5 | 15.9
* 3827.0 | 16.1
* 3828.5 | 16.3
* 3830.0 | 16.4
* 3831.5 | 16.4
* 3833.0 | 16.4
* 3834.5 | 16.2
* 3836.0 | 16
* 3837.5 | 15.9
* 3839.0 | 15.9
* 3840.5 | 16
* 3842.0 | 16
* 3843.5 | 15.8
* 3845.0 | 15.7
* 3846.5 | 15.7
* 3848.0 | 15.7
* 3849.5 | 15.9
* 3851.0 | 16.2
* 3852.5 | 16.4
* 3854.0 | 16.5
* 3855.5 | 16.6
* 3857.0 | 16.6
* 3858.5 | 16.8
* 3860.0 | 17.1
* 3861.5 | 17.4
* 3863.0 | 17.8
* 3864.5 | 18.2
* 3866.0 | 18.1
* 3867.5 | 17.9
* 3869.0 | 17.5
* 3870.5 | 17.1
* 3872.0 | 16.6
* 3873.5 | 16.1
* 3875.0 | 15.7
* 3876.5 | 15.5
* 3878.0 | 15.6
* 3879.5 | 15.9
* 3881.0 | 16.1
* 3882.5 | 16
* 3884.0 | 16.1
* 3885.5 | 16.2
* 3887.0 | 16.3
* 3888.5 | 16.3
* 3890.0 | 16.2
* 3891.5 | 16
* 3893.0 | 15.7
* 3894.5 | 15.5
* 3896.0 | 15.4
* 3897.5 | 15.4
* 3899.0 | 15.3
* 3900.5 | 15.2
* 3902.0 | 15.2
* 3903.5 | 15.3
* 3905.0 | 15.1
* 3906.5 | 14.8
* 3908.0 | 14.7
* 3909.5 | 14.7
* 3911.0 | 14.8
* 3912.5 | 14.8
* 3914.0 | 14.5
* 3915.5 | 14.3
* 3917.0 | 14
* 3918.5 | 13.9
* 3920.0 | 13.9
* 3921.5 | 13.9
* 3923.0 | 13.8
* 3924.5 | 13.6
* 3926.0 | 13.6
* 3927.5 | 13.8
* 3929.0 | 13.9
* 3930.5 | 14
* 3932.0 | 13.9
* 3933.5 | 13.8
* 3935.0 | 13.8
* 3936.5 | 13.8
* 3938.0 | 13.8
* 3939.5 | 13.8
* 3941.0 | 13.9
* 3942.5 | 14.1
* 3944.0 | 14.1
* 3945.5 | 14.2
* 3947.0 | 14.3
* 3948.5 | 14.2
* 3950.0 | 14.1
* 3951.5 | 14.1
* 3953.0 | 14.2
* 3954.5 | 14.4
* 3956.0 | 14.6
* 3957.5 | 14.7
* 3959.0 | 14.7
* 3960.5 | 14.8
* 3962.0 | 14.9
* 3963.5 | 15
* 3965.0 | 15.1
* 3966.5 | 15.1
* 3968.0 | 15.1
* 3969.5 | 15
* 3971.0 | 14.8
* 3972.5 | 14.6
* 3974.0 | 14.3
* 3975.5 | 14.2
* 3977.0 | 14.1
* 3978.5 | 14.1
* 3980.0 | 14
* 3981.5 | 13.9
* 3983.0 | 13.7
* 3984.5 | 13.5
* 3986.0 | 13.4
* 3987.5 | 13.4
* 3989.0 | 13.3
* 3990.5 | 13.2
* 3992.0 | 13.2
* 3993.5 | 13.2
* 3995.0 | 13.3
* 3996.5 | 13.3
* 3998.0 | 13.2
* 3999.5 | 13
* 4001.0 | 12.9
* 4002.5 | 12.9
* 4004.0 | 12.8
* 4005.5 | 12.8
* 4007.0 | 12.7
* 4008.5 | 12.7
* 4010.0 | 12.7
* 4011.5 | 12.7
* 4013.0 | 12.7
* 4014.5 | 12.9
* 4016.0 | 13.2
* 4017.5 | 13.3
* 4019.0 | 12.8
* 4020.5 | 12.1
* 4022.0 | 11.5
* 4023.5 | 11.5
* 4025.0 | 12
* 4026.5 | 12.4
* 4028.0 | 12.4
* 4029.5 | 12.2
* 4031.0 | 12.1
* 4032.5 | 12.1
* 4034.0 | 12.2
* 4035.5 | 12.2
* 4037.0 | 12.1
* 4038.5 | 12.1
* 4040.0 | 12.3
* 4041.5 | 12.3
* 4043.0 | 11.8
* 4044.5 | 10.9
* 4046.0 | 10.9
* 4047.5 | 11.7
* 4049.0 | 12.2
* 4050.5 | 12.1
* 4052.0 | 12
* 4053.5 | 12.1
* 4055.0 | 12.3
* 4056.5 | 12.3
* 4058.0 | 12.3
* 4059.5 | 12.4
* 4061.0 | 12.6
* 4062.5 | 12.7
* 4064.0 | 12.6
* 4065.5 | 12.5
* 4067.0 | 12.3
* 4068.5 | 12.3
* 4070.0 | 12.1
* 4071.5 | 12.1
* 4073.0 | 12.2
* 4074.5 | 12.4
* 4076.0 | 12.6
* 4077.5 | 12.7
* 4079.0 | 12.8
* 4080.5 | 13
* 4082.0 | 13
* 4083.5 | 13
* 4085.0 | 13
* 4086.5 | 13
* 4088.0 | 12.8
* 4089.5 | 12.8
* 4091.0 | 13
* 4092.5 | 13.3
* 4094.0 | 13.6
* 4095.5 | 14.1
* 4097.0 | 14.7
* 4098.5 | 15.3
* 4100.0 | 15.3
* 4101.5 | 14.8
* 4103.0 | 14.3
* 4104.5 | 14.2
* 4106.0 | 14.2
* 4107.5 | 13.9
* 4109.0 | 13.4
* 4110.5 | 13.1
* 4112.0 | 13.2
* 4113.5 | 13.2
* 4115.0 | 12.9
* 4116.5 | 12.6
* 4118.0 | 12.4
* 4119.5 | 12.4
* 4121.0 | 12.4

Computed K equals 0.9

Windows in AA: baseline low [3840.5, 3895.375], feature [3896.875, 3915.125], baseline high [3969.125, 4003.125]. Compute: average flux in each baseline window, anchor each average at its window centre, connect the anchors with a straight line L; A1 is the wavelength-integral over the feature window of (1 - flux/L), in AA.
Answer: 0.7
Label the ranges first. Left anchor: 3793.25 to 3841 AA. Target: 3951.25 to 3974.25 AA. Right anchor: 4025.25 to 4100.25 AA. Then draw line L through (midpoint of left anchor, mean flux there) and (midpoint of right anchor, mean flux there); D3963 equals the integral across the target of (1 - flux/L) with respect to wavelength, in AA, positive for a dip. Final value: -1.4 AA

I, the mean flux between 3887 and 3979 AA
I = 14.6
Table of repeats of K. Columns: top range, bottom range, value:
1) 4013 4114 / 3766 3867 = 0.89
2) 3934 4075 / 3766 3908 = 0.88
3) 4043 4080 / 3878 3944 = 0.89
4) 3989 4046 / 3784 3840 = 0.88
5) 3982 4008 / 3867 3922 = 0.89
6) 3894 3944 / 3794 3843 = 0.96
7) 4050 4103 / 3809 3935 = 0.92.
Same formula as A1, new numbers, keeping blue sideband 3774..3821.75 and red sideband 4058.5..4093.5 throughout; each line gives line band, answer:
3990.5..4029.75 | 2.2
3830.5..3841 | -0.4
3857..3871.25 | -2.1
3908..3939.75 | 1.0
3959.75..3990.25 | -0.9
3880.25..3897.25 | -1.2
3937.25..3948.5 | 0.2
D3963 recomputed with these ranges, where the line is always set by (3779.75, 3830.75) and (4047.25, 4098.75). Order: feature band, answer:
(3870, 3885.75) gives -1.0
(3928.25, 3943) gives 0.5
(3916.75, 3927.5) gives 0.5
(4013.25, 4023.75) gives 0.7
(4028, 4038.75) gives 0.8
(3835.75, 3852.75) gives -0.5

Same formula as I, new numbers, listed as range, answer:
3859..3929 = 15.6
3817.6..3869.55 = 16.4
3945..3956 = 14.2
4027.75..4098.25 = 12.5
